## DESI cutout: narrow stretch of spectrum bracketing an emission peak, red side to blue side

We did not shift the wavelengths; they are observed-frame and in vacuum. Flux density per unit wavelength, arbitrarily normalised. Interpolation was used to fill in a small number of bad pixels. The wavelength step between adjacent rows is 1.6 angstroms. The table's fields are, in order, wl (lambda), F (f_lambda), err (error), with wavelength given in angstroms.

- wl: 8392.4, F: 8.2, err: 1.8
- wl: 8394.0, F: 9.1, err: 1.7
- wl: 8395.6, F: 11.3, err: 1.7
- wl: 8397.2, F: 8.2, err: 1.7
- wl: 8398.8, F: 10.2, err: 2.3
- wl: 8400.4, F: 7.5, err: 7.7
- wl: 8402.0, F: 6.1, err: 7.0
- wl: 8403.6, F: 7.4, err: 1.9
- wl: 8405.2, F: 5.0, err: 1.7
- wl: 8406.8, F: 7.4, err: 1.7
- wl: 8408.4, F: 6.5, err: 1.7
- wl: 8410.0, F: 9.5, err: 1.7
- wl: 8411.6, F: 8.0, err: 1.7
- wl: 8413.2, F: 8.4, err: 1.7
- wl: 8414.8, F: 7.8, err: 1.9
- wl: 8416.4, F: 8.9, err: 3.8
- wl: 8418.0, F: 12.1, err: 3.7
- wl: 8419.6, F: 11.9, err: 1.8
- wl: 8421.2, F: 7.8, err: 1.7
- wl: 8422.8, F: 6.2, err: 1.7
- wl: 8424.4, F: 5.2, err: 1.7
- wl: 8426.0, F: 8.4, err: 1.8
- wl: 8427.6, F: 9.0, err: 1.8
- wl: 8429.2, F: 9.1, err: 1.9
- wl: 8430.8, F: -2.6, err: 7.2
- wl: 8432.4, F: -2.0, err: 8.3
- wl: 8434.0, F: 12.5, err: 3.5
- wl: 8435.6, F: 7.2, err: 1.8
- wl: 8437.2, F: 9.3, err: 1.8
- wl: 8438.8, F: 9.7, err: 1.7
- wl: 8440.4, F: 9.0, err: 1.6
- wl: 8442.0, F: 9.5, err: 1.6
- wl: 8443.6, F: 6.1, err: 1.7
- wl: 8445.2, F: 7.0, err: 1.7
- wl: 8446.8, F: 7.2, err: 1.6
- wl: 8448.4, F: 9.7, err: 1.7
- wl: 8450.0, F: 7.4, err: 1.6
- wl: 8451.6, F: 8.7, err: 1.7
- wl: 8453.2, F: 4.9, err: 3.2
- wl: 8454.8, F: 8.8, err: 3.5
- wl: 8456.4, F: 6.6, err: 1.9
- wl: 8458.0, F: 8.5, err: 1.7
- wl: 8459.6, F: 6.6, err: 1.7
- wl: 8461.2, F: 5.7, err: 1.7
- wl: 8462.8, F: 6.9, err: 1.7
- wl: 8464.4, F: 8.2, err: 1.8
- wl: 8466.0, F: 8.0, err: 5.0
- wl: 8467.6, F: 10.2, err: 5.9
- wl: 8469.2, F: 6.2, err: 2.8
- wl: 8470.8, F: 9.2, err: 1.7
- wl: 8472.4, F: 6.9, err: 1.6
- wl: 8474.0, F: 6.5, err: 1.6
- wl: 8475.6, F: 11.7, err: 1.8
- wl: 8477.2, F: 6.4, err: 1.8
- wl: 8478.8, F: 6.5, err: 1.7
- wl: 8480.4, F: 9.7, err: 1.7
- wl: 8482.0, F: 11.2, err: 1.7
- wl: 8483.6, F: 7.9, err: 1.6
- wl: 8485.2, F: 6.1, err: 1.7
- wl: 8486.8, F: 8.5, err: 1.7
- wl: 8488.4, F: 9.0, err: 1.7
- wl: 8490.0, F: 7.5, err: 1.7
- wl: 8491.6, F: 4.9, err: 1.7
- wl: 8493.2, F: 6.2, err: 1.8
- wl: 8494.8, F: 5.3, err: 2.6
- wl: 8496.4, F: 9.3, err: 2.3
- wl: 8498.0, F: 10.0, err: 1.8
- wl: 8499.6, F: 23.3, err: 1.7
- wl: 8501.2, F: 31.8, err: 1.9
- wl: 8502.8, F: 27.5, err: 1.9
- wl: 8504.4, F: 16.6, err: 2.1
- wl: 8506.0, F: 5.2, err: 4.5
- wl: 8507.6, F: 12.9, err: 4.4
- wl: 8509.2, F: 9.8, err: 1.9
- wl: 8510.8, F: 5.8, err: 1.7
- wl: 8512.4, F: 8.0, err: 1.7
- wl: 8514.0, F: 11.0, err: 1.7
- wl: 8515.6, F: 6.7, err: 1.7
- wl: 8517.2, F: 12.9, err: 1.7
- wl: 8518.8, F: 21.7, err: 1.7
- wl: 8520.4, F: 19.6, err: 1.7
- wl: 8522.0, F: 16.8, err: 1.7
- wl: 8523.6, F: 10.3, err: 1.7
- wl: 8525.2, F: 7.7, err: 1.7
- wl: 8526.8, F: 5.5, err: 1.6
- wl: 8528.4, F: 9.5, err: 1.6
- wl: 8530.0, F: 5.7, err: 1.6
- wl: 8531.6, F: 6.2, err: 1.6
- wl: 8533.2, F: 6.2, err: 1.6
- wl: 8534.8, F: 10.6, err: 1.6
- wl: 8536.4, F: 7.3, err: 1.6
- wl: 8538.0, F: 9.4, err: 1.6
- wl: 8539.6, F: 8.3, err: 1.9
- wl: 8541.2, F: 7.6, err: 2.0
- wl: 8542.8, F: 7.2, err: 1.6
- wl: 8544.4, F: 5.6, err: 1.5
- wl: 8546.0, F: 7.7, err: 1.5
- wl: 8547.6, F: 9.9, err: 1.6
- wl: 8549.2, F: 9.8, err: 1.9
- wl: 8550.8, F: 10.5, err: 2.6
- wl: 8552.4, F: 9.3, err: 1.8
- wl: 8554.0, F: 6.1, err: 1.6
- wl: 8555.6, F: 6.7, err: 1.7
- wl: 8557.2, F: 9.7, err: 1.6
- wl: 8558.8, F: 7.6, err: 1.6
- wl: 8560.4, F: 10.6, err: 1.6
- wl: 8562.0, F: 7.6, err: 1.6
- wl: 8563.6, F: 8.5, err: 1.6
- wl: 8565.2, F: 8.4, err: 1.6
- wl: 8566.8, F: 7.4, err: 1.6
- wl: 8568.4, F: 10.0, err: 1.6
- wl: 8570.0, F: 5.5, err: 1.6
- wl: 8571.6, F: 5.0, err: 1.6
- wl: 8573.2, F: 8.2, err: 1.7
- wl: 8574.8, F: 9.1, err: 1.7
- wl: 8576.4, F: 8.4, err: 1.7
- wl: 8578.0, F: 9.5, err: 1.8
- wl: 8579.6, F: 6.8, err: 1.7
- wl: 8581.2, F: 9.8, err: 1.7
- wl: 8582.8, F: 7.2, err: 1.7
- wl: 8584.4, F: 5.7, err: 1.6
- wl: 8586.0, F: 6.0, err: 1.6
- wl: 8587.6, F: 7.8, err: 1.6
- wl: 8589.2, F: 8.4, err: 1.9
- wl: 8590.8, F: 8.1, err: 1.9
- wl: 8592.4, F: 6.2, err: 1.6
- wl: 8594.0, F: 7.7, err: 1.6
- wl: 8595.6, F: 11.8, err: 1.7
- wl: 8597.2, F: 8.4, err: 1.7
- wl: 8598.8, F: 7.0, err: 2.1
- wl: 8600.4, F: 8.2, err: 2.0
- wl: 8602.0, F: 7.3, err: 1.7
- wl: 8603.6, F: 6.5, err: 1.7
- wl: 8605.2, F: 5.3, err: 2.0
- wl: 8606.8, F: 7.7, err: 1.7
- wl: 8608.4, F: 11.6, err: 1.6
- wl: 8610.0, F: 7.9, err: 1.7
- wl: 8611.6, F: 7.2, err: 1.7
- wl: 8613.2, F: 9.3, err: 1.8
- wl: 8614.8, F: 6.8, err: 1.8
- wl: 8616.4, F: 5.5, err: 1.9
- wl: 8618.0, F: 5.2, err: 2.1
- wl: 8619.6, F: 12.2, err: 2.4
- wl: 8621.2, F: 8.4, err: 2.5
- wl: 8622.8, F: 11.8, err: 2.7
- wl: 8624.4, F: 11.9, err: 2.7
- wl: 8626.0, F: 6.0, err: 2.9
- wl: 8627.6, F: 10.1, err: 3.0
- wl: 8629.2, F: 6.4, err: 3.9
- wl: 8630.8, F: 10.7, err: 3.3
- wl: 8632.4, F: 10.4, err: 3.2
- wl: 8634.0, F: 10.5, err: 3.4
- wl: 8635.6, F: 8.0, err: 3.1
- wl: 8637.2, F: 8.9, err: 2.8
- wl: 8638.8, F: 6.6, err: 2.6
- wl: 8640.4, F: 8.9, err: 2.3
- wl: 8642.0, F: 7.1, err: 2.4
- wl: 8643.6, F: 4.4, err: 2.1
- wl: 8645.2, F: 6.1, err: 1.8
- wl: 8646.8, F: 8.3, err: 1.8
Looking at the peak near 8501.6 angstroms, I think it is [S II]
